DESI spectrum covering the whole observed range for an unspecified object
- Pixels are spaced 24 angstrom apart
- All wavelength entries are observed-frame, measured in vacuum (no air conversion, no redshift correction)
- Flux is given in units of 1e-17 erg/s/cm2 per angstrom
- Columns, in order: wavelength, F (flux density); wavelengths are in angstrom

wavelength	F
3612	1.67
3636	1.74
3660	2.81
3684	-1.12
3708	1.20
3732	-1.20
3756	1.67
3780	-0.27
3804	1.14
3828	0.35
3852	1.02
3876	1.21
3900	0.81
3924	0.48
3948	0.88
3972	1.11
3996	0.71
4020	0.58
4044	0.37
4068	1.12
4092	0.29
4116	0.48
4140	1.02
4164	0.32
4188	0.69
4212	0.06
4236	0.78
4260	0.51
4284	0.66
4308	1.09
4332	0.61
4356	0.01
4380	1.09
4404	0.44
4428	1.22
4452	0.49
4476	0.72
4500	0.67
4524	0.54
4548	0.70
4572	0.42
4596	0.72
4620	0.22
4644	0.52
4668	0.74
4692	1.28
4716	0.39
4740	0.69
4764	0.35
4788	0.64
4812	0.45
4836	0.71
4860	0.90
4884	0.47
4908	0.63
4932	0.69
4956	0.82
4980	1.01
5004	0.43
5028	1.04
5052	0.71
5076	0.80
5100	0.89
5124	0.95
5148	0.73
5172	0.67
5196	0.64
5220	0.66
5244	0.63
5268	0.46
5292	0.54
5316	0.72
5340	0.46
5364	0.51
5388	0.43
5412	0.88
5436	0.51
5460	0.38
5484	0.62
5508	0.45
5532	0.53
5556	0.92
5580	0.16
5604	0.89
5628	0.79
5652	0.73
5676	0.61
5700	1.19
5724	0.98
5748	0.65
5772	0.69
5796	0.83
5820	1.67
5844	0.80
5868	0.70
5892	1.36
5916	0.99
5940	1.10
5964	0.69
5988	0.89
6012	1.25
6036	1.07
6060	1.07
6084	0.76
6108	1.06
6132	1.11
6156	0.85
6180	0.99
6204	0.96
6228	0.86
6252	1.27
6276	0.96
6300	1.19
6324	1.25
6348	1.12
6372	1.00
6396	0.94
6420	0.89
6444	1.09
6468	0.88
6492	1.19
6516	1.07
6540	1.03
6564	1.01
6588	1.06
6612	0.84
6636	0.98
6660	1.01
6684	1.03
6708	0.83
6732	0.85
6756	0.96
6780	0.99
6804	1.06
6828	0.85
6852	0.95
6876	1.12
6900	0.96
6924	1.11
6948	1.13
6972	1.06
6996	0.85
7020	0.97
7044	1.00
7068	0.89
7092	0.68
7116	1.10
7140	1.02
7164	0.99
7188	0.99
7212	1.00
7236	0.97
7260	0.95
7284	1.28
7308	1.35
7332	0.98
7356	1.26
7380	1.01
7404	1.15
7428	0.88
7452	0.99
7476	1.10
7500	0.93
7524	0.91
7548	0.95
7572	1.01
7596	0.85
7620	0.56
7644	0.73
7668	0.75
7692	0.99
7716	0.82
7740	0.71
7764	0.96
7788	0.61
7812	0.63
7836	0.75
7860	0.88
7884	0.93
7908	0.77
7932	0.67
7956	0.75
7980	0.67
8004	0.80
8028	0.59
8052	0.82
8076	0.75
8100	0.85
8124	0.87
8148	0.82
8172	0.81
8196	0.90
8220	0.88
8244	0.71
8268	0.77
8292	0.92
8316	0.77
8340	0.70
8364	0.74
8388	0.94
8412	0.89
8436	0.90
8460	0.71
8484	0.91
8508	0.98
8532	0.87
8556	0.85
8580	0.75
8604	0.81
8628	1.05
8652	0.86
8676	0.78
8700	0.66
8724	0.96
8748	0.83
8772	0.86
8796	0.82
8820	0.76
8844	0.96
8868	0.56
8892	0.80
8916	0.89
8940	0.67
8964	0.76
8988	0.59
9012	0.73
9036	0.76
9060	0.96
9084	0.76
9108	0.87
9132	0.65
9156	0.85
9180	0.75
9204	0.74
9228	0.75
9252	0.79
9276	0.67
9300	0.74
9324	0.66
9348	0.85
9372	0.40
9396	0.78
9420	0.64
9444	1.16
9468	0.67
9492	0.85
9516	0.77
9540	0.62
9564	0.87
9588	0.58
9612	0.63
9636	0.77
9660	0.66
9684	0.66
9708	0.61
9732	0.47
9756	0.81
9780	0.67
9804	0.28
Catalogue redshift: 0.505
